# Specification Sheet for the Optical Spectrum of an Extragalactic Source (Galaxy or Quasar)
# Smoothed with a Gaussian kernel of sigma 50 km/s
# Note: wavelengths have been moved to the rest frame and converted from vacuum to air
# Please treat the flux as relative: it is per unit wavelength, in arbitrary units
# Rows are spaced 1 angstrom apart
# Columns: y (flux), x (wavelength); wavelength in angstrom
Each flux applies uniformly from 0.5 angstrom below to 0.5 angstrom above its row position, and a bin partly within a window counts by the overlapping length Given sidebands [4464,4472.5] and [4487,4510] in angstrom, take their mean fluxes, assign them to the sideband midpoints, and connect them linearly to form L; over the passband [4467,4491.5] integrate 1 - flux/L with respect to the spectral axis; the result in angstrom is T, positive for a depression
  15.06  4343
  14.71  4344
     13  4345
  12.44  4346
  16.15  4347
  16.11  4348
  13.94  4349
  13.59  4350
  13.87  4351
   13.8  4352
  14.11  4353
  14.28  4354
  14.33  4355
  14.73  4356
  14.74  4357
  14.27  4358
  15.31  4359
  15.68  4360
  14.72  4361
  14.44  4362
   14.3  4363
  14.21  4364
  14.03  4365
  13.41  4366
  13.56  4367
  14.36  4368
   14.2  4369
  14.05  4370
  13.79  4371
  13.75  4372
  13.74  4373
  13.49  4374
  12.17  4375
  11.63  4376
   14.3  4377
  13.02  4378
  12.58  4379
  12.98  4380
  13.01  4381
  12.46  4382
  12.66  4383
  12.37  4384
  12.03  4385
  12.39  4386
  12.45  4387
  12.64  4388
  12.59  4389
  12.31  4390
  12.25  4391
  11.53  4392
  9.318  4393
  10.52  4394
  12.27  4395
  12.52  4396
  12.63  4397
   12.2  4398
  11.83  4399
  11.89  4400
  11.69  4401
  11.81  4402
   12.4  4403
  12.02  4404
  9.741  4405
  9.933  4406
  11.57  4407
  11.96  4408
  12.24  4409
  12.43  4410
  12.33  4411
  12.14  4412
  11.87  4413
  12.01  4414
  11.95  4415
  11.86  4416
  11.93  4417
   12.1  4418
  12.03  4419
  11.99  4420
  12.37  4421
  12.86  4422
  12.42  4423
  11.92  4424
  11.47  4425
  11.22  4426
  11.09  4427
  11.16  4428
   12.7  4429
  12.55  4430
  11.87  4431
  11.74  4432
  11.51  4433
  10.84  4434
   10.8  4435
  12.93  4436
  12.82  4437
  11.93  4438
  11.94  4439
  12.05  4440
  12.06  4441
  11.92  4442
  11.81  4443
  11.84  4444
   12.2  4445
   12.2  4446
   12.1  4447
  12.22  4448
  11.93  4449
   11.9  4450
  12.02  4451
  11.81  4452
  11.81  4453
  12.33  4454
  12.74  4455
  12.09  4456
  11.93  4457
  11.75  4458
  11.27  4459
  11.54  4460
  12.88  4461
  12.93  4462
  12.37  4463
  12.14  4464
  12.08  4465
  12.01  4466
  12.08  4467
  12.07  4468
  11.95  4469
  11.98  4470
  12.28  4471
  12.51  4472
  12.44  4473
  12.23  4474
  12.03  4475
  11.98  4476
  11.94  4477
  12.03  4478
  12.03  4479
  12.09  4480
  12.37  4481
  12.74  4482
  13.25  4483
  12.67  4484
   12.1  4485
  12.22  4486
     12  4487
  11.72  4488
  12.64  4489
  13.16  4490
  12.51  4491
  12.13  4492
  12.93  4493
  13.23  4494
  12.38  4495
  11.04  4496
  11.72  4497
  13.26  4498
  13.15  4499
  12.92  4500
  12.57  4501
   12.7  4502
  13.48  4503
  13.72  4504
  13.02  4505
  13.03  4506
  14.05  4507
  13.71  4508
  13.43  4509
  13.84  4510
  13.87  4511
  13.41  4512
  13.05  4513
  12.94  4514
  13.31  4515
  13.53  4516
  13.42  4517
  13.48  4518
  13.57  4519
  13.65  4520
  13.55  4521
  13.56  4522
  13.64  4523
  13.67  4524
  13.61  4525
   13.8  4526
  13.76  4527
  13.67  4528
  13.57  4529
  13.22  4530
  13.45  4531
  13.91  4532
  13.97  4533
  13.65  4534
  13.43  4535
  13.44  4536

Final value 0.2 angstrom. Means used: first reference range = 12.1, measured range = 12.3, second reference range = 12.8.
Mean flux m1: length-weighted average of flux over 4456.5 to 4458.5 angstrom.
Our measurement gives 11.8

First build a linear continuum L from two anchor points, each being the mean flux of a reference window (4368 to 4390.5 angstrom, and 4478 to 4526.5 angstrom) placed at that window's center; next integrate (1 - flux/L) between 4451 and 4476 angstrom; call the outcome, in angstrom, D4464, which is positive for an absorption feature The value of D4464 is 1.64 angstrom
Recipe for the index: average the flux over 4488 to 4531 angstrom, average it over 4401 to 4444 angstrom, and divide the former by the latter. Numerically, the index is 1.1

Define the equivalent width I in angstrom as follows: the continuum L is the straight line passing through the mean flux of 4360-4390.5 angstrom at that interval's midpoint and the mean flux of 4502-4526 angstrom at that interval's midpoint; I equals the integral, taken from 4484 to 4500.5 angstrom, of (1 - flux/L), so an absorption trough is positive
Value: 1.2 angstrom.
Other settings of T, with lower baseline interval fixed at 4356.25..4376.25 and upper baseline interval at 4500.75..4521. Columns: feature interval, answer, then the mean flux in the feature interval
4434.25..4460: 3.2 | 12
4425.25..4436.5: 1.7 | 11.7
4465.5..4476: 1.1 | 12.1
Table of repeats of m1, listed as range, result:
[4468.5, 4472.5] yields 12.2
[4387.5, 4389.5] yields 12.6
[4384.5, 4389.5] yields 12.4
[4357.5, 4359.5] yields 14.8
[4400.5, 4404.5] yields 12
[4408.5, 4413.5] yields 12.2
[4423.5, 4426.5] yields 11.5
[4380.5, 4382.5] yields 12.7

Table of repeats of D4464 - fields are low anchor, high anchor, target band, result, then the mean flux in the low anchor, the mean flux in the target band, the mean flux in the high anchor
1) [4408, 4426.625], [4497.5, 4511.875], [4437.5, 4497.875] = 2.9 angstrom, 12.1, 12.2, 13.3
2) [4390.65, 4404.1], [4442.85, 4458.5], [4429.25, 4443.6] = 0.1 angstrom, 11.8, 11.9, 12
